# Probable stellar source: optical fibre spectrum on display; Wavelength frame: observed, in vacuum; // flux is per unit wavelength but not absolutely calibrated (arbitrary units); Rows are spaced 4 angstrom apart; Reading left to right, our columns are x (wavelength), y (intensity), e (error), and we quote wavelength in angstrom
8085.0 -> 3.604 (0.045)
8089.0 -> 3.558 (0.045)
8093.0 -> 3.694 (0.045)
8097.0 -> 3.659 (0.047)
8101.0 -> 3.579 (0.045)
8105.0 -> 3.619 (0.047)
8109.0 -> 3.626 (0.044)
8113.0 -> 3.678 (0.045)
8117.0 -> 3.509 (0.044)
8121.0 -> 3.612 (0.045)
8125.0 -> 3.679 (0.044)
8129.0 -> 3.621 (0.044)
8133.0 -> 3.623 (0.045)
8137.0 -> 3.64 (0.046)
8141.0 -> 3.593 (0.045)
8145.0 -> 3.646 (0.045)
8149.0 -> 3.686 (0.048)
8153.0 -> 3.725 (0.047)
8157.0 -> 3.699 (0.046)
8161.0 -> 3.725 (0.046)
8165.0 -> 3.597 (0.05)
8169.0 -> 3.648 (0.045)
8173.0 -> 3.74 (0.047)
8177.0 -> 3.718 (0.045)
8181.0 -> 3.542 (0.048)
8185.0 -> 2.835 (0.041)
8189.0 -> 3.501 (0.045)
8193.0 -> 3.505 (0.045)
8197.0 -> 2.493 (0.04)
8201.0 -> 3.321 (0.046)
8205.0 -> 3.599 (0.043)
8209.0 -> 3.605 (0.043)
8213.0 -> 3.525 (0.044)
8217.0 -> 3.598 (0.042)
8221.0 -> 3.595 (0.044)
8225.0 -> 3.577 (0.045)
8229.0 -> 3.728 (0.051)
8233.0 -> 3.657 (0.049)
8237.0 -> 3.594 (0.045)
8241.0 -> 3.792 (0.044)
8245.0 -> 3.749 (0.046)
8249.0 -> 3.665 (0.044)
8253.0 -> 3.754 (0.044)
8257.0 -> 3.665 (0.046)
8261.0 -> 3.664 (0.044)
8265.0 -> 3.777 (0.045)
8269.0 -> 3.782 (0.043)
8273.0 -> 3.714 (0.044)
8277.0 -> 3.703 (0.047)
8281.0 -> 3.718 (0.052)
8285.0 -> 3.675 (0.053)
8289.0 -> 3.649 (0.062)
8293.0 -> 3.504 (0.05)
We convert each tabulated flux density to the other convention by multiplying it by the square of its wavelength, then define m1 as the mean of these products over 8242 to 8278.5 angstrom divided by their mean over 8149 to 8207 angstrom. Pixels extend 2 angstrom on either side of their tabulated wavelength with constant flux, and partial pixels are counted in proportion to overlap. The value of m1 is 1.09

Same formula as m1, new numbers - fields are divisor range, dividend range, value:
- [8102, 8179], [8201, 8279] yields 1.03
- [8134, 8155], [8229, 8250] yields 1.03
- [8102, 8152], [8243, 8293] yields 1.06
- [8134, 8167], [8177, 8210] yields 0.91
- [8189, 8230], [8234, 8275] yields 1.09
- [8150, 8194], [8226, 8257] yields 1.05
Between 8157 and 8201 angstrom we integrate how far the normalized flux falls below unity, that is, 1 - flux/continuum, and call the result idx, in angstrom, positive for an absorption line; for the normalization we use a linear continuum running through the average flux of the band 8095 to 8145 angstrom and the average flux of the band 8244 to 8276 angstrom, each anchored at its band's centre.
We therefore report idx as 2.7 angstrom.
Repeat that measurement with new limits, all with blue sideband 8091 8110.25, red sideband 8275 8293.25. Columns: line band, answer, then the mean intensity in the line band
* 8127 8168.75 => -0.1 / 3.66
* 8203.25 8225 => 0.4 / 3.58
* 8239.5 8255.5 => -0.3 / 3.74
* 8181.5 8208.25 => 3.0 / 3.25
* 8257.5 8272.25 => -0.3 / 3.73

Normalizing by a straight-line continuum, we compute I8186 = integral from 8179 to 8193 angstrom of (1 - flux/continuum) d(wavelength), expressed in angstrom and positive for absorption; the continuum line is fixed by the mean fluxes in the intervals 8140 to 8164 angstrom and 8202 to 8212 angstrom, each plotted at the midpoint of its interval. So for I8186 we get 1.11 angstrom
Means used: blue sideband 3.68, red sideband 3.57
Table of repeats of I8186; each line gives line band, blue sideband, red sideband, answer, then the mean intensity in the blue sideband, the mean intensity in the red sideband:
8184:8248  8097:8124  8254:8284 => 3.30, 3.61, 3.72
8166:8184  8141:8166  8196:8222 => -0.18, 3.68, 3.42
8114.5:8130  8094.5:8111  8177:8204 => -0.29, 3.62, 3.25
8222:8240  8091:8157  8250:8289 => 0.23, 3.64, 3.71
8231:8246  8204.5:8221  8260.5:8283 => -0.20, 3.58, 3.73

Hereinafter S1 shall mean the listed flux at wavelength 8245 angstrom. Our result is 3.749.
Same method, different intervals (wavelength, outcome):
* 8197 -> 2.493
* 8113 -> 3.678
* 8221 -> 3.595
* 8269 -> 3.782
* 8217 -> 3.598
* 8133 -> 3.623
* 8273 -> 3.714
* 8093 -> 3.694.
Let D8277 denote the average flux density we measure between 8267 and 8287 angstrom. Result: 3.72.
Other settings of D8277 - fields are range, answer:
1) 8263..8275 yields 3.76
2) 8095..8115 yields 3.63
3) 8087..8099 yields 3.64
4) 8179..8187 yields 3.19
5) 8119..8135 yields 3.63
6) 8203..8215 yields 3.58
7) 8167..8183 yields 3.66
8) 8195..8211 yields 3.25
